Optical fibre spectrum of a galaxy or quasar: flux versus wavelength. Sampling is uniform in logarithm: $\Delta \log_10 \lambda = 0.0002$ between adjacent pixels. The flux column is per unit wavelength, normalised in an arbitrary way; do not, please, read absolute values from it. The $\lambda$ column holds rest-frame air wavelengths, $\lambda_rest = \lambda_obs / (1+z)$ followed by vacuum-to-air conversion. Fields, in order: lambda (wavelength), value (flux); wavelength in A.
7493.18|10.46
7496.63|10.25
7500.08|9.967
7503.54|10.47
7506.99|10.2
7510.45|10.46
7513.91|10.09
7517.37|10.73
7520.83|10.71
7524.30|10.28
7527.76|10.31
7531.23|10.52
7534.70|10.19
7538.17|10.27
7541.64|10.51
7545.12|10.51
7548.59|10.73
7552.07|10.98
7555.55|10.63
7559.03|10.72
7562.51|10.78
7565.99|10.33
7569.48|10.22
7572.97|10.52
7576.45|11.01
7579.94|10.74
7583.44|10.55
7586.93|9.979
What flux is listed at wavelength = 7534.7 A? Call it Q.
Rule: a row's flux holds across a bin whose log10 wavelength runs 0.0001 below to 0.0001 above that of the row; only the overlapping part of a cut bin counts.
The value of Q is 10.19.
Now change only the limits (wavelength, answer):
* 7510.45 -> 10.46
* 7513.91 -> 10.09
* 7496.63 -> 10.25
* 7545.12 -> 10.51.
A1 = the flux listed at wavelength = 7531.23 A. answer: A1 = 10.52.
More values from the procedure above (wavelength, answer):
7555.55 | 10.63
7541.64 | 10.51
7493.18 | 10.46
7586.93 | 9.979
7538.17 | 10.27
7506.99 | 10.2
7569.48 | 10.22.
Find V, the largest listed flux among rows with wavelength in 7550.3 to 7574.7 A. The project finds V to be 10.98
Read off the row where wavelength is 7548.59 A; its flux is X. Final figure 10.73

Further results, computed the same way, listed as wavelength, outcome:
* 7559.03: 10.72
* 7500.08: 9.967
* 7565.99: 10.33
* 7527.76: 10.31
